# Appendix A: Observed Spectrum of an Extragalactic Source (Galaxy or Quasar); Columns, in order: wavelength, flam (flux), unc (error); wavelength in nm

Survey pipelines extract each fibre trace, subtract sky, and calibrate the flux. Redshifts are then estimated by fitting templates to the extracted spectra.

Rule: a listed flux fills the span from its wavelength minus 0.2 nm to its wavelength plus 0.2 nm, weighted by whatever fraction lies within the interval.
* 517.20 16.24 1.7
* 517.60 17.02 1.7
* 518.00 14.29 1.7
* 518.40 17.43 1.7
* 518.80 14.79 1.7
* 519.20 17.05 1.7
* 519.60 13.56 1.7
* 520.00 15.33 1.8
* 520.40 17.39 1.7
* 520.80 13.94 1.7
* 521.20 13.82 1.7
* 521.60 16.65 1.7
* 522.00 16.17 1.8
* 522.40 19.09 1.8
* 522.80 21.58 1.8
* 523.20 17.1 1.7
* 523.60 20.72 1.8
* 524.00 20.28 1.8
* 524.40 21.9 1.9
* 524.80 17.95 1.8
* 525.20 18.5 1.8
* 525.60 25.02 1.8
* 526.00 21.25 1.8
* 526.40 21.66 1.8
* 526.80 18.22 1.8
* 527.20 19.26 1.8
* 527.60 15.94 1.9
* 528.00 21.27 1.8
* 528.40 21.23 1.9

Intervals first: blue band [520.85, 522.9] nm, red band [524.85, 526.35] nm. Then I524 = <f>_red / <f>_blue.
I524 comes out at 1.25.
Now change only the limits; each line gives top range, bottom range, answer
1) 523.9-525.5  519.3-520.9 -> 1.31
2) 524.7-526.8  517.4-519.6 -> 1.31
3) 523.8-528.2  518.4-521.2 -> 1.31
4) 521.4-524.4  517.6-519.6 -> 1.21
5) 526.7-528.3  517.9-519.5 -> 1.19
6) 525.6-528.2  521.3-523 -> 1.11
